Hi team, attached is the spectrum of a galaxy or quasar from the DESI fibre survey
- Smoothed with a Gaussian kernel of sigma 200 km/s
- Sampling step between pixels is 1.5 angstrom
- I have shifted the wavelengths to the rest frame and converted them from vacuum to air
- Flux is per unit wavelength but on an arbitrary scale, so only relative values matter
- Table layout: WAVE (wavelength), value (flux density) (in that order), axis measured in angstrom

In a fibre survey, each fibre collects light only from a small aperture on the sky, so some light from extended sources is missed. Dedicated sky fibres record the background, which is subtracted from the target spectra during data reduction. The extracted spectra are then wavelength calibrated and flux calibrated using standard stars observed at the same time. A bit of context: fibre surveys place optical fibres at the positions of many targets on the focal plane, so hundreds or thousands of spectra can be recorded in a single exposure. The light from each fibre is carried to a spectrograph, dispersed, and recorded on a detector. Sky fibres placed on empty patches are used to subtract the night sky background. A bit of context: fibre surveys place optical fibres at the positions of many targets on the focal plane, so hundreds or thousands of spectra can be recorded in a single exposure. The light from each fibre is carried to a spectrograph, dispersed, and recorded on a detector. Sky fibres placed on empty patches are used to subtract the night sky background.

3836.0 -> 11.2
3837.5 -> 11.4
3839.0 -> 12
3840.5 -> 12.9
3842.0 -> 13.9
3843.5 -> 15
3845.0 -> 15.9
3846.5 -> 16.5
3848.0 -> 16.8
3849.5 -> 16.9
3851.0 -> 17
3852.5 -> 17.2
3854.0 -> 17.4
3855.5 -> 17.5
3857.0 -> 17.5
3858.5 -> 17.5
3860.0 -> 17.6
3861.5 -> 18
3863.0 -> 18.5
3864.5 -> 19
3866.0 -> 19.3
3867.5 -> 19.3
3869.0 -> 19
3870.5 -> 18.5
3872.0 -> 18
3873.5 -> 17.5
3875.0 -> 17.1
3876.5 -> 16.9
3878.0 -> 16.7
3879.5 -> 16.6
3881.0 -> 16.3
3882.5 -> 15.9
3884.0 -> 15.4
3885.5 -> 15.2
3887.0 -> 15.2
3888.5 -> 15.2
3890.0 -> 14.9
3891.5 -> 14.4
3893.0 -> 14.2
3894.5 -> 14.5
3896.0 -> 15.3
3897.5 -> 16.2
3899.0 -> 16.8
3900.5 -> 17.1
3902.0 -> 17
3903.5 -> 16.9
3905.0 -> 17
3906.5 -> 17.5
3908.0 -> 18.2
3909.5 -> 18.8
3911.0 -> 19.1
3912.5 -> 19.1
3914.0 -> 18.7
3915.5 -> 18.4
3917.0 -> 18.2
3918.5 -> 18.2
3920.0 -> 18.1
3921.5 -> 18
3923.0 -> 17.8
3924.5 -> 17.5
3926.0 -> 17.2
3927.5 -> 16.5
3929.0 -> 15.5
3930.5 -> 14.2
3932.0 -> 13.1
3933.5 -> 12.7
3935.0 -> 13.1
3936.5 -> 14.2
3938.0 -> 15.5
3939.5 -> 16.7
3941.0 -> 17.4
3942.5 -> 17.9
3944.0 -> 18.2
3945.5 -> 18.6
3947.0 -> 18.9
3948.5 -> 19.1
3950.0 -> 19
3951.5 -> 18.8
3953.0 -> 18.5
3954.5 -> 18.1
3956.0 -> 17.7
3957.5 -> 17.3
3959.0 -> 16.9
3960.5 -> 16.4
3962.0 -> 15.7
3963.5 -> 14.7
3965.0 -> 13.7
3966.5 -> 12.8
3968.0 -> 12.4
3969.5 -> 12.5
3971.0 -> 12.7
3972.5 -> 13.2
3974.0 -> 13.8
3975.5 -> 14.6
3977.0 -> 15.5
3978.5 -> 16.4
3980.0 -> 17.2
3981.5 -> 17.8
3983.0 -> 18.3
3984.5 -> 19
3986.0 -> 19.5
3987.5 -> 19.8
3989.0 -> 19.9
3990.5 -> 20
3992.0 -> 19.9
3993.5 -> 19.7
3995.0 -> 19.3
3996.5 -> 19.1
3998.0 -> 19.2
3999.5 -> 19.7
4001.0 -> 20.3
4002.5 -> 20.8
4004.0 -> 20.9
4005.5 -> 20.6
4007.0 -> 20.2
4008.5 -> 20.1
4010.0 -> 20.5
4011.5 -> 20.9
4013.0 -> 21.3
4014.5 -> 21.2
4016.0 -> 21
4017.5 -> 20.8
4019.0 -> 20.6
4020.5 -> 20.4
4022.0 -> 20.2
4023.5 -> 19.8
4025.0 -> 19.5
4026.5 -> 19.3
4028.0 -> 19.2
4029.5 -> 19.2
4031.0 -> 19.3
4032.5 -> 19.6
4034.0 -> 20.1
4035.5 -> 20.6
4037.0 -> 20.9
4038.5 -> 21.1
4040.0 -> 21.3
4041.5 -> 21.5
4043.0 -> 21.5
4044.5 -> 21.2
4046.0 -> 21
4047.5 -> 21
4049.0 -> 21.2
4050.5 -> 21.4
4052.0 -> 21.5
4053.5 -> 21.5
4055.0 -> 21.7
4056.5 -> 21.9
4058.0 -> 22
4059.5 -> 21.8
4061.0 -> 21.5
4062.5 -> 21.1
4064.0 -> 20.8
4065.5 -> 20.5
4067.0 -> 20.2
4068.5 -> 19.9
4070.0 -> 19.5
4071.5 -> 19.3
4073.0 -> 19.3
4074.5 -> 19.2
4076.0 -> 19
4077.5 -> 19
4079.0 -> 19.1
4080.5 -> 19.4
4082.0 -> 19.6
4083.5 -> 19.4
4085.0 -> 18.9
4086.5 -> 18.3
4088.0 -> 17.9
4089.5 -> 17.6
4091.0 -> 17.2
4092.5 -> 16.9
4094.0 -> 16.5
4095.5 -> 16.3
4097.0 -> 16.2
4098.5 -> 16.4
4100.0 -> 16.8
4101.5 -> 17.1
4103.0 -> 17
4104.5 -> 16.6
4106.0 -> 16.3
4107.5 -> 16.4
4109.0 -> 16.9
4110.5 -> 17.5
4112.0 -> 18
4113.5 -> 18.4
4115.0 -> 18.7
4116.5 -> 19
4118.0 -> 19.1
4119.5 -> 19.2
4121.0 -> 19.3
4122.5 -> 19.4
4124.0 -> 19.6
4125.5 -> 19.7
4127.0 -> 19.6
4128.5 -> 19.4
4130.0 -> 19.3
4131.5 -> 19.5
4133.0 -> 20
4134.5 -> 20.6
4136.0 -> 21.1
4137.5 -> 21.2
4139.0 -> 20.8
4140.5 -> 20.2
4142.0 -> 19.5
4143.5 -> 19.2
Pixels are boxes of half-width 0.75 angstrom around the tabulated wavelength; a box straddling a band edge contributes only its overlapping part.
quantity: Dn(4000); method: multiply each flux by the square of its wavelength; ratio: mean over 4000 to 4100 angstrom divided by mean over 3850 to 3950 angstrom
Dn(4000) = 1.27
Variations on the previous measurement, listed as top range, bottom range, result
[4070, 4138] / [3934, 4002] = 1.16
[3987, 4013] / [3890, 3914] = 1.26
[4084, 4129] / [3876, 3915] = 1.20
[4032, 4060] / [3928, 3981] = 1.40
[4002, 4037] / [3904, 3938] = 1.27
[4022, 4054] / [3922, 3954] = 1.29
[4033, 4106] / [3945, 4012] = 1.15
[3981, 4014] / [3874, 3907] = 1.31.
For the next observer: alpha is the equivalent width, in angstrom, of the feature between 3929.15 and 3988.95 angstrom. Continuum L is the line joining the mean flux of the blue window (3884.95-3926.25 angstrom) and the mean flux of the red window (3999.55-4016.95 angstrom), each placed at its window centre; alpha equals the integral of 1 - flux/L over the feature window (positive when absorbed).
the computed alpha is 8.4 angstrom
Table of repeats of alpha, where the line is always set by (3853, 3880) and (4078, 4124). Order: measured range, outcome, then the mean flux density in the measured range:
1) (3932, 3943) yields 1.7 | 15.1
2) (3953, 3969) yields 2.0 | 15.7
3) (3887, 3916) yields 1.8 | 16.8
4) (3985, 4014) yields -3.6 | 20.1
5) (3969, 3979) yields 2.1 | 14.1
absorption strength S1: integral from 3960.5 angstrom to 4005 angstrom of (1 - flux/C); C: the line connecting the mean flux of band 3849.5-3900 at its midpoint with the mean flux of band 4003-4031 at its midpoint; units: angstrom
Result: 5.3 angstrom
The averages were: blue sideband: 16.8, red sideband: 20.3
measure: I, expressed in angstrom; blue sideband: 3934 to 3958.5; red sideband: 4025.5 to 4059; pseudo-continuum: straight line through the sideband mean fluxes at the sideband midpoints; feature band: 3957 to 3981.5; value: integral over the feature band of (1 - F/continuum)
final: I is 4.6 angstrom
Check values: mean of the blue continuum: 17.4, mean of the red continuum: 20.8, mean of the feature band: 14.8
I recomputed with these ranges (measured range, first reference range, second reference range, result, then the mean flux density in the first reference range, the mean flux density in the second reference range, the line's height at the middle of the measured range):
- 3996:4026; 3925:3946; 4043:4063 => -1.5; 15.8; 21.5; 19.4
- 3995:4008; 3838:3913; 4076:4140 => -1.8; 16.7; 18.5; 17.7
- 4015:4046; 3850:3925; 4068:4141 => -3.8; 17.2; 18.6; 18.1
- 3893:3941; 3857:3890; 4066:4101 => 2.2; 17.2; 18.4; 17.5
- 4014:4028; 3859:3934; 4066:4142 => -1.8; 16.9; 18.7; 18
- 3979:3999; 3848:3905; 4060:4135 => -1.5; 16.9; 18.7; 17.8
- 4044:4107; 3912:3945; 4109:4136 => -2.4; 16.6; 19.2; 18.6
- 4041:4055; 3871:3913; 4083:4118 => -3.4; 16.5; 17.4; 17.2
